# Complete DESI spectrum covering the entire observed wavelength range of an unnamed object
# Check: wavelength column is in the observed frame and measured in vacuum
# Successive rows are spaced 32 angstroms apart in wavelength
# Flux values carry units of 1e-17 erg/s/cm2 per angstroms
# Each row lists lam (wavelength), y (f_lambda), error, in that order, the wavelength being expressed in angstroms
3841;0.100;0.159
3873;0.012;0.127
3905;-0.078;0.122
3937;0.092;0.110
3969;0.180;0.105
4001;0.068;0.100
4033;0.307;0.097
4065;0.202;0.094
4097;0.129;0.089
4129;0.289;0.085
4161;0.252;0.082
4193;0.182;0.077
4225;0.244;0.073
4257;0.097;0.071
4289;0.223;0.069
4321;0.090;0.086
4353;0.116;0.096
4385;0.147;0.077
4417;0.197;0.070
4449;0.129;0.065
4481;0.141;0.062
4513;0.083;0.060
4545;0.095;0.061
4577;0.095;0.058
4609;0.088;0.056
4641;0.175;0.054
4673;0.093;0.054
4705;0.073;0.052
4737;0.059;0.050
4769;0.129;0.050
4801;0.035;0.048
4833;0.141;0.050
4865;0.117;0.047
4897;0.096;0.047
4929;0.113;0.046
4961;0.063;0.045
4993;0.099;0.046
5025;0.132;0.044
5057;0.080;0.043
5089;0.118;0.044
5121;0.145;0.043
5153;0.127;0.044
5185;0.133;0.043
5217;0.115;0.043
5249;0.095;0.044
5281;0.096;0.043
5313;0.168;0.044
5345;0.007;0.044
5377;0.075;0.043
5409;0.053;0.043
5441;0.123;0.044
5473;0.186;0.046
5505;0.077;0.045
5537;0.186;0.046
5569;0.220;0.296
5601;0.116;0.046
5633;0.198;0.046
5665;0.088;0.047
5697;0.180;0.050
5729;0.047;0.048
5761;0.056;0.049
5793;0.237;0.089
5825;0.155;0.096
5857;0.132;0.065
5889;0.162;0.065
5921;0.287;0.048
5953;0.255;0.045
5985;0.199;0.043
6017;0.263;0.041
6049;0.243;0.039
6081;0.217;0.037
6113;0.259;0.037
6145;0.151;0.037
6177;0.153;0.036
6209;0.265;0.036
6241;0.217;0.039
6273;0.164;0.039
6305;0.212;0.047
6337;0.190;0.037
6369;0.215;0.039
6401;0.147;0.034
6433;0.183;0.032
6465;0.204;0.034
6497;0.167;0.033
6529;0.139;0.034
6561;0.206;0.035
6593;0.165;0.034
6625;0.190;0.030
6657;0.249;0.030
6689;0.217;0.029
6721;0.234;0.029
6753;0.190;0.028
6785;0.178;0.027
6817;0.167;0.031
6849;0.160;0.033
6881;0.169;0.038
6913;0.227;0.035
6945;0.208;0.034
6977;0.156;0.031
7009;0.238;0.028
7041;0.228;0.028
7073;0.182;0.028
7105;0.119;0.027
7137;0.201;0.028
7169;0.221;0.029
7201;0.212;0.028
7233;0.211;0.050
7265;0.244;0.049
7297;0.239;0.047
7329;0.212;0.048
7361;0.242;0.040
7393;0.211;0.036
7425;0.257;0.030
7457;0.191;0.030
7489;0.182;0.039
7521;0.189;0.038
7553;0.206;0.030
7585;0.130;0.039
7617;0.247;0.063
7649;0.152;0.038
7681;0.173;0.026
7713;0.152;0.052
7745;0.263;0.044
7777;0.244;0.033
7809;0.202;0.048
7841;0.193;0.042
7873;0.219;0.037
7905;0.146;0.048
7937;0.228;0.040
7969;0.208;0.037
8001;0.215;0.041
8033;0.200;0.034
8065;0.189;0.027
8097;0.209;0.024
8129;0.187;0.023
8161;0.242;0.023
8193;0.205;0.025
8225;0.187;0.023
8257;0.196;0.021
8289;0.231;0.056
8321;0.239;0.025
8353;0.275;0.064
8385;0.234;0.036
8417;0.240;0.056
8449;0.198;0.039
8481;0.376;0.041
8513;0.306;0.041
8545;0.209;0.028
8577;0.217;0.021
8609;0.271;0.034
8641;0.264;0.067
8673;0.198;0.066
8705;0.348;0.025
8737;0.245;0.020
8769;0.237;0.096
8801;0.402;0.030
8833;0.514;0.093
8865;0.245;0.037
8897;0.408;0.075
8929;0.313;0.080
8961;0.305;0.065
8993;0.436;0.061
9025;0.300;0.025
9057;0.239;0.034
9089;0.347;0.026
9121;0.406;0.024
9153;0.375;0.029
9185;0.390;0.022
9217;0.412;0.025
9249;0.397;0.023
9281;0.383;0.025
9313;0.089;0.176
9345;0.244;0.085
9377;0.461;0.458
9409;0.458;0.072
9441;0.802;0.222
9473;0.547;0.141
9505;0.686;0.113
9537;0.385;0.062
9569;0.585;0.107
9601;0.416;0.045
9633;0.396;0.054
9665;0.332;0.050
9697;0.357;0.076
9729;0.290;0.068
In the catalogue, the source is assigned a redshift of 1.28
